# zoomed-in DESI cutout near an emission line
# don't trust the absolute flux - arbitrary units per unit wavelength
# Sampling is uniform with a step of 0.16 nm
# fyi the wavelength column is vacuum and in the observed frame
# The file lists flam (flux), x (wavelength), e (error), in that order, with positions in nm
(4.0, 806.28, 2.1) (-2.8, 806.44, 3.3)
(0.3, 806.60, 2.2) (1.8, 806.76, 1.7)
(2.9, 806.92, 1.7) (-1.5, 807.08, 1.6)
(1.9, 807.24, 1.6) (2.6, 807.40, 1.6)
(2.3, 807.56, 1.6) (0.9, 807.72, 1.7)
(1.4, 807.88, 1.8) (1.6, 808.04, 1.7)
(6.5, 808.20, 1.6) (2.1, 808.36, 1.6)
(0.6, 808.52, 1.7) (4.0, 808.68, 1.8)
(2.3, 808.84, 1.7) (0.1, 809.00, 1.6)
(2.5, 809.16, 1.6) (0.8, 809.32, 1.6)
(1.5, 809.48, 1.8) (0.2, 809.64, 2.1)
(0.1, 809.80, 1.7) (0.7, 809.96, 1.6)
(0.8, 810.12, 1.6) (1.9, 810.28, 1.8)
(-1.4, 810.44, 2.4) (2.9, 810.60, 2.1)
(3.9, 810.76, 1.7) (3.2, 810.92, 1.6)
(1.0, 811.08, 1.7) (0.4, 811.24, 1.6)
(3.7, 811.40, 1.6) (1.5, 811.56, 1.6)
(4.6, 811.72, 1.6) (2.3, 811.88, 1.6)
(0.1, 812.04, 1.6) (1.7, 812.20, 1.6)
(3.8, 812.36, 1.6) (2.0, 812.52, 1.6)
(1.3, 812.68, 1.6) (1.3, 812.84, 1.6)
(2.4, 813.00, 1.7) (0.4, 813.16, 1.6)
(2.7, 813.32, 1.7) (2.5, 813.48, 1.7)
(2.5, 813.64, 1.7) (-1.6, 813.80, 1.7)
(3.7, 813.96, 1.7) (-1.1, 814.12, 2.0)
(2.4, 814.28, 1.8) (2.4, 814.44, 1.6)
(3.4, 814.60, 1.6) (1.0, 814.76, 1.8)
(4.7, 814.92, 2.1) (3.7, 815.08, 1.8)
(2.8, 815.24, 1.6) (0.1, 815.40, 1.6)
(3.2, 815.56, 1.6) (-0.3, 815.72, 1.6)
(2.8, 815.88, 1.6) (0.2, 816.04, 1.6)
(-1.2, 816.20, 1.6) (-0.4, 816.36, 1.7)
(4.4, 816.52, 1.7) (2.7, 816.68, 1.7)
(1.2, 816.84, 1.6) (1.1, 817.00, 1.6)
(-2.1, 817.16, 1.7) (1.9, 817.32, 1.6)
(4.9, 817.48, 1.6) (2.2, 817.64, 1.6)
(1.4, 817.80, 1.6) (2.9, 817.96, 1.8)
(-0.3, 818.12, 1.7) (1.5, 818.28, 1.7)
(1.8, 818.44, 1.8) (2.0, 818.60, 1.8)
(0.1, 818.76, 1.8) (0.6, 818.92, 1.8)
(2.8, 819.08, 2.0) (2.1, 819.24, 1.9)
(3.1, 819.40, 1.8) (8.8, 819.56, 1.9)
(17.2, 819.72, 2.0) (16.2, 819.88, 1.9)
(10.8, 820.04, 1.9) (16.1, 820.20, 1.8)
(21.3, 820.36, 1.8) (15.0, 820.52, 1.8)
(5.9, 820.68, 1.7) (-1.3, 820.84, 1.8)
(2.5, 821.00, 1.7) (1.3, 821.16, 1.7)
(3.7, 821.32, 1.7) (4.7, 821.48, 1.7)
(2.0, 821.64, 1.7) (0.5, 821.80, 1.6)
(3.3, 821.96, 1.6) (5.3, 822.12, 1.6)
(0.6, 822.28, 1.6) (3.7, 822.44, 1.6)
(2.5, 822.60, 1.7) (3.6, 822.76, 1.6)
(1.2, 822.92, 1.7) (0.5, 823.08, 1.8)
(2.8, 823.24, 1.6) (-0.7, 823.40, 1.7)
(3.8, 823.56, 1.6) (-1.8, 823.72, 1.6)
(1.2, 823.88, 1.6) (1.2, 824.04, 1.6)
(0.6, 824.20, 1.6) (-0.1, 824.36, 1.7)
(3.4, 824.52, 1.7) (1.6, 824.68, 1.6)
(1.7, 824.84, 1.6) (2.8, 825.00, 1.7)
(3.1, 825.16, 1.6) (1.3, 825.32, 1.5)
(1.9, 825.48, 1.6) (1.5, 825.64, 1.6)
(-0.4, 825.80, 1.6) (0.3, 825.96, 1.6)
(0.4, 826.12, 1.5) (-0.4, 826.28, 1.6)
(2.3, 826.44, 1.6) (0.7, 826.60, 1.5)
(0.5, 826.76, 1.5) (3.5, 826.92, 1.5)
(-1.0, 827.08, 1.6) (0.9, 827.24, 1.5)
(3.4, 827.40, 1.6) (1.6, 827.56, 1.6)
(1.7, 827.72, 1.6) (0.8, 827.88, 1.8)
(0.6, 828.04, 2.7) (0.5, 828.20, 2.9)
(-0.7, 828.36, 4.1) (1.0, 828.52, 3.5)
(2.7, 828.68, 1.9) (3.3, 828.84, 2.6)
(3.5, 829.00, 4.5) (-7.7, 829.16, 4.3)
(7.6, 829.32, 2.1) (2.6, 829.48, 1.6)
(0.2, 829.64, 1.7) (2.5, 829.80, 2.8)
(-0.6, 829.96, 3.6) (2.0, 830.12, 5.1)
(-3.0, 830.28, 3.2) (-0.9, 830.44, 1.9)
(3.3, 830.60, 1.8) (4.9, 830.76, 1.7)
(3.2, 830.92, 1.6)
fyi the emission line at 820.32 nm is [O II] 3727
